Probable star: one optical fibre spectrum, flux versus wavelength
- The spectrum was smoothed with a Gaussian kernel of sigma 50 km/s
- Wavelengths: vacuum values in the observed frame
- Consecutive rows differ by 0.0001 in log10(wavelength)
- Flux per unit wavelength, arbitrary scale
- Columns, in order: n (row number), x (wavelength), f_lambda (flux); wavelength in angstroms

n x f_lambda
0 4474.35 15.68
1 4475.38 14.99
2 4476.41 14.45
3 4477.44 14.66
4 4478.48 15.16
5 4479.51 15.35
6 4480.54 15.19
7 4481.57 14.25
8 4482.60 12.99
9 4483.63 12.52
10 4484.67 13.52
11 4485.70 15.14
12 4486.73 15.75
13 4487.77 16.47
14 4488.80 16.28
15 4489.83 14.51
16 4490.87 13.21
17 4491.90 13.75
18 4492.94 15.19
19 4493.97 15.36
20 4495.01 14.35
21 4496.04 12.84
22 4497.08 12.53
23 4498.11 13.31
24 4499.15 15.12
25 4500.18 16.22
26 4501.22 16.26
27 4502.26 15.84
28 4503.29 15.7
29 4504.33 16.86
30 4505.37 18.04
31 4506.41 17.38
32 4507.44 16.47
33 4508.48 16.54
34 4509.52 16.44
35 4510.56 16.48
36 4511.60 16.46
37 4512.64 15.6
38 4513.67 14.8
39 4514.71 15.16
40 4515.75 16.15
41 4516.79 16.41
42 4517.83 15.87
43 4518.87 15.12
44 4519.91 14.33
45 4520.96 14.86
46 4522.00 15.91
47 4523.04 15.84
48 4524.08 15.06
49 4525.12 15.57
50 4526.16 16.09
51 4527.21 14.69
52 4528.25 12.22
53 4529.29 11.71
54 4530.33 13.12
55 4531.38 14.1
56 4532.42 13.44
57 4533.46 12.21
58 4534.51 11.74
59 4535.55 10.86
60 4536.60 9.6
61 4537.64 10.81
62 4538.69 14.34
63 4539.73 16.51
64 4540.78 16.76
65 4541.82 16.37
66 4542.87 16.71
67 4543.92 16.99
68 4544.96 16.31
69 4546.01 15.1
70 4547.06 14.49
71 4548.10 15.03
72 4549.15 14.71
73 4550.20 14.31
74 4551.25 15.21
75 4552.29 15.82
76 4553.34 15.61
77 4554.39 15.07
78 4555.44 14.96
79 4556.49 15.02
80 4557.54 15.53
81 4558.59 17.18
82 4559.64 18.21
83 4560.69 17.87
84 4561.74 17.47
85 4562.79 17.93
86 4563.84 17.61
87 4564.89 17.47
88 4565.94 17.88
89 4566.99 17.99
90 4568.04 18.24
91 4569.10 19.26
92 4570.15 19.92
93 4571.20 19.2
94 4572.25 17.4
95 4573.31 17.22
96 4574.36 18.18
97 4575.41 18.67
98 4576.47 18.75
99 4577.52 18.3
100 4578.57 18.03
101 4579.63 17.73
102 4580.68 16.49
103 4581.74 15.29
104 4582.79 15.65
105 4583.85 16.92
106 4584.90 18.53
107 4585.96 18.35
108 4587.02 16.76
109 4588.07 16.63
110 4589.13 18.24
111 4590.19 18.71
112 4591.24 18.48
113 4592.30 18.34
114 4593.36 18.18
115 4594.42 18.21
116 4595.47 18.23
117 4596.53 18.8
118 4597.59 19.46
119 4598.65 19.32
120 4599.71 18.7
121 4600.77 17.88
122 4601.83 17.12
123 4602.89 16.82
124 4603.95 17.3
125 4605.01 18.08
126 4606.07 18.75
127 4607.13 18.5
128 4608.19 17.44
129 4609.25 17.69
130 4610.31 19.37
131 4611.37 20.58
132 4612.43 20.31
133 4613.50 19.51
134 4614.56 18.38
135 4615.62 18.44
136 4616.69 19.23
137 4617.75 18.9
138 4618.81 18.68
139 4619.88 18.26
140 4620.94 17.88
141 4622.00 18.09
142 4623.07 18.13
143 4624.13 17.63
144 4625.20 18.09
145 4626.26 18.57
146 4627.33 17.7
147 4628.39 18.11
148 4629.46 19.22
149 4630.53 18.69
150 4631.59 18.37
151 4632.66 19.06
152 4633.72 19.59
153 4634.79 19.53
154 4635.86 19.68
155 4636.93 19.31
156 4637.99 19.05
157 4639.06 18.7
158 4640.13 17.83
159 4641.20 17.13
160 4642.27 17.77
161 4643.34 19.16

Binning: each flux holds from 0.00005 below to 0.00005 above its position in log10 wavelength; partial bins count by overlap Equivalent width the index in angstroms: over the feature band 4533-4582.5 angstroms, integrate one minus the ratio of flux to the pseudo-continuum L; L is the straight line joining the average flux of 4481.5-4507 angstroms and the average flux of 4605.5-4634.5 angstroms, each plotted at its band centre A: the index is 1.83 angstroms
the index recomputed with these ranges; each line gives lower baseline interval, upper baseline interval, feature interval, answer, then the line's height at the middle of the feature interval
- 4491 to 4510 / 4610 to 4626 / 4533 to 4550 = 2.4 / 16.6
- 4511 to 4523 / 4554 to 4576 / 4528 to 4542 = 2.8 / 16.3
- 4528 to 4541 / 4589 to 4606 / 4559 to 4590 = -3.0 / 16.3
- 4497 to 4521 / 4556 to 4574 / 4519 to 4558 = 5.4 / 16.8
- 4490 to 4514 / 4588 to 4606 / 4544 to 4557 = 1.3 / 16.8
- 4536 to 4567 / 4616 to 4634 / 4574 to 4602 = -1.3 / 17.1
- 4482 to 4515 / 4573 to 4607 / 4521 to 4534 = 1.5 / 16.1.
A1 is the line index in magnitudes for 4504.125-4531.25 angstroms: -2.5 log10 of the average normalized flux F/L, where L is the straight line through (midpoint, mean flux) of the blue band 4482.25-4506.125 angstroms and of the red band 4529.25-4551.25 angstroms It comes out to -0.07 mag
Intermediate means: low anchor 14.9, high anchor 14.1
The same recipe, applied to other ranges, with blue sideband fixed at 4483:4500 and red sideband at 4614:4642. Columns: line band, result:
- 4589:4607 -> -0.039 mag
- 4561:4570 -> -0.089 mag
